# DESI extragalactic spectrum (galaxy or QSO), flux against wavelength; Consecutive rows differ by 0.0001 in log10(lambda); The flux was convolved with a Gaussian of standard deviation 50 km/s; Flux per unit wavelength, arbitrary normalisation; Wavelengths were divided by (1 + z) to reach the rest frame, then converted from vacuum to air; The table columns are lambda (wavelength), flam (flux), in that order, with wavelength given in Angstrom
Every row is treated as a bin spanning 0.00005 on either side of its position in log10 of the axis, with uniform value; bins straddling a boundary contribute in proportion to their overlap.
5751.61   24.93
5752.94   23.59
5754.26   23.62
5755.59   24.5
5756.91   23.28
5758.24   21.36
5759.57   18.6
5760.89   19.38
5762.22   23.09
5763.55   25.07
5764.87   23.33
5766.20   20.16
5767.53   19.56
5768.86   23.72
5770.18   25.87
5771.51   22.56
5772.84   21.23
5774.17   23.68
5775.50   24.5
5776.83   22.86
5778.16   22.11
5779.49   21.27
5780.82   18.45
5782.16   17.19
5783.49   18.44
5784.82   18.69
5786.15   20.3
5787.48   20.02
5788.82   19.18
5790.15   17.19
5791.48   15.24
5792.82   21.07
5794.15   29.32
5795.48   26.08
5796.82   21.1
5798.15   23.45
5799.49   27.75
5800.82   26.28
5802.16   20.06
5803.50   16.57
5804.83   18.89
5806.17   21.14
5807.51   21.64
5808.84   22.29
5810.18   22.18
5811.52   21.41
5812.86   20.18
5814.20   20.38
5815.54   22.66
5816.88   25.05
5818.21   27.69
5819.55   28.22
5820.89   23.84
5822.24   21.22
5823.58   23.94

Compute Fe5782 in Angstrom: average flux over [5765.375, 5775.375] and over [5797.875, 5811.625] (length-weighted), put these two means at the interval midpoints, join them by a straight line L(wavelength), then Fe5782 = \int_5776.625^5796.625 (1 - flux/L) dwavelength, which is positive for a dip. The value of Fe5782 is 1.61 Angstrom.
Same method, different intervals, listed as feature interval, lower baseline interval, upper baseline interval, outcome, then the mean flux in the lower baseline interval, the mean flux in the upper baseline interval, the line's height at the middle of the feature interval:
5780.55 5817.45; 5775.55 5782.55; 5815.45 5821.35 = 3.5 Angstrom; 20.8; 25.9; 23.4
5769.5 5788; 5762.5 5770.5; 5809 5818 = 1.2 Angstrom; 22.9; 22.3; 22.7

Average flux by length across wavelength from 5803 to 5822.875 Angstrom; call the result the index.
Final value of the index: 22.3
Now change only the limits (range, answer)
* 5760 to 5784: 21.8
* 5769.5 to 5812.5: 21.5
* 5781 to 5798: 20.4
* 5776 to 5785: 20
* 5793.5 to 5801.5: 25.7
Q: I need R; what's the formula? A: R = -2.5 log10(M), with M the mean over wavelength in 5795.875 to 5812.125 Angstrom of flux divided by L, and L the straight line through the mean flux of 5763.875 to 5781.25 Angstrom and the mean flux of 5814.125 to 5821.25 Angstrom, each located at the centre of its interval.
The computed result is 0.11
